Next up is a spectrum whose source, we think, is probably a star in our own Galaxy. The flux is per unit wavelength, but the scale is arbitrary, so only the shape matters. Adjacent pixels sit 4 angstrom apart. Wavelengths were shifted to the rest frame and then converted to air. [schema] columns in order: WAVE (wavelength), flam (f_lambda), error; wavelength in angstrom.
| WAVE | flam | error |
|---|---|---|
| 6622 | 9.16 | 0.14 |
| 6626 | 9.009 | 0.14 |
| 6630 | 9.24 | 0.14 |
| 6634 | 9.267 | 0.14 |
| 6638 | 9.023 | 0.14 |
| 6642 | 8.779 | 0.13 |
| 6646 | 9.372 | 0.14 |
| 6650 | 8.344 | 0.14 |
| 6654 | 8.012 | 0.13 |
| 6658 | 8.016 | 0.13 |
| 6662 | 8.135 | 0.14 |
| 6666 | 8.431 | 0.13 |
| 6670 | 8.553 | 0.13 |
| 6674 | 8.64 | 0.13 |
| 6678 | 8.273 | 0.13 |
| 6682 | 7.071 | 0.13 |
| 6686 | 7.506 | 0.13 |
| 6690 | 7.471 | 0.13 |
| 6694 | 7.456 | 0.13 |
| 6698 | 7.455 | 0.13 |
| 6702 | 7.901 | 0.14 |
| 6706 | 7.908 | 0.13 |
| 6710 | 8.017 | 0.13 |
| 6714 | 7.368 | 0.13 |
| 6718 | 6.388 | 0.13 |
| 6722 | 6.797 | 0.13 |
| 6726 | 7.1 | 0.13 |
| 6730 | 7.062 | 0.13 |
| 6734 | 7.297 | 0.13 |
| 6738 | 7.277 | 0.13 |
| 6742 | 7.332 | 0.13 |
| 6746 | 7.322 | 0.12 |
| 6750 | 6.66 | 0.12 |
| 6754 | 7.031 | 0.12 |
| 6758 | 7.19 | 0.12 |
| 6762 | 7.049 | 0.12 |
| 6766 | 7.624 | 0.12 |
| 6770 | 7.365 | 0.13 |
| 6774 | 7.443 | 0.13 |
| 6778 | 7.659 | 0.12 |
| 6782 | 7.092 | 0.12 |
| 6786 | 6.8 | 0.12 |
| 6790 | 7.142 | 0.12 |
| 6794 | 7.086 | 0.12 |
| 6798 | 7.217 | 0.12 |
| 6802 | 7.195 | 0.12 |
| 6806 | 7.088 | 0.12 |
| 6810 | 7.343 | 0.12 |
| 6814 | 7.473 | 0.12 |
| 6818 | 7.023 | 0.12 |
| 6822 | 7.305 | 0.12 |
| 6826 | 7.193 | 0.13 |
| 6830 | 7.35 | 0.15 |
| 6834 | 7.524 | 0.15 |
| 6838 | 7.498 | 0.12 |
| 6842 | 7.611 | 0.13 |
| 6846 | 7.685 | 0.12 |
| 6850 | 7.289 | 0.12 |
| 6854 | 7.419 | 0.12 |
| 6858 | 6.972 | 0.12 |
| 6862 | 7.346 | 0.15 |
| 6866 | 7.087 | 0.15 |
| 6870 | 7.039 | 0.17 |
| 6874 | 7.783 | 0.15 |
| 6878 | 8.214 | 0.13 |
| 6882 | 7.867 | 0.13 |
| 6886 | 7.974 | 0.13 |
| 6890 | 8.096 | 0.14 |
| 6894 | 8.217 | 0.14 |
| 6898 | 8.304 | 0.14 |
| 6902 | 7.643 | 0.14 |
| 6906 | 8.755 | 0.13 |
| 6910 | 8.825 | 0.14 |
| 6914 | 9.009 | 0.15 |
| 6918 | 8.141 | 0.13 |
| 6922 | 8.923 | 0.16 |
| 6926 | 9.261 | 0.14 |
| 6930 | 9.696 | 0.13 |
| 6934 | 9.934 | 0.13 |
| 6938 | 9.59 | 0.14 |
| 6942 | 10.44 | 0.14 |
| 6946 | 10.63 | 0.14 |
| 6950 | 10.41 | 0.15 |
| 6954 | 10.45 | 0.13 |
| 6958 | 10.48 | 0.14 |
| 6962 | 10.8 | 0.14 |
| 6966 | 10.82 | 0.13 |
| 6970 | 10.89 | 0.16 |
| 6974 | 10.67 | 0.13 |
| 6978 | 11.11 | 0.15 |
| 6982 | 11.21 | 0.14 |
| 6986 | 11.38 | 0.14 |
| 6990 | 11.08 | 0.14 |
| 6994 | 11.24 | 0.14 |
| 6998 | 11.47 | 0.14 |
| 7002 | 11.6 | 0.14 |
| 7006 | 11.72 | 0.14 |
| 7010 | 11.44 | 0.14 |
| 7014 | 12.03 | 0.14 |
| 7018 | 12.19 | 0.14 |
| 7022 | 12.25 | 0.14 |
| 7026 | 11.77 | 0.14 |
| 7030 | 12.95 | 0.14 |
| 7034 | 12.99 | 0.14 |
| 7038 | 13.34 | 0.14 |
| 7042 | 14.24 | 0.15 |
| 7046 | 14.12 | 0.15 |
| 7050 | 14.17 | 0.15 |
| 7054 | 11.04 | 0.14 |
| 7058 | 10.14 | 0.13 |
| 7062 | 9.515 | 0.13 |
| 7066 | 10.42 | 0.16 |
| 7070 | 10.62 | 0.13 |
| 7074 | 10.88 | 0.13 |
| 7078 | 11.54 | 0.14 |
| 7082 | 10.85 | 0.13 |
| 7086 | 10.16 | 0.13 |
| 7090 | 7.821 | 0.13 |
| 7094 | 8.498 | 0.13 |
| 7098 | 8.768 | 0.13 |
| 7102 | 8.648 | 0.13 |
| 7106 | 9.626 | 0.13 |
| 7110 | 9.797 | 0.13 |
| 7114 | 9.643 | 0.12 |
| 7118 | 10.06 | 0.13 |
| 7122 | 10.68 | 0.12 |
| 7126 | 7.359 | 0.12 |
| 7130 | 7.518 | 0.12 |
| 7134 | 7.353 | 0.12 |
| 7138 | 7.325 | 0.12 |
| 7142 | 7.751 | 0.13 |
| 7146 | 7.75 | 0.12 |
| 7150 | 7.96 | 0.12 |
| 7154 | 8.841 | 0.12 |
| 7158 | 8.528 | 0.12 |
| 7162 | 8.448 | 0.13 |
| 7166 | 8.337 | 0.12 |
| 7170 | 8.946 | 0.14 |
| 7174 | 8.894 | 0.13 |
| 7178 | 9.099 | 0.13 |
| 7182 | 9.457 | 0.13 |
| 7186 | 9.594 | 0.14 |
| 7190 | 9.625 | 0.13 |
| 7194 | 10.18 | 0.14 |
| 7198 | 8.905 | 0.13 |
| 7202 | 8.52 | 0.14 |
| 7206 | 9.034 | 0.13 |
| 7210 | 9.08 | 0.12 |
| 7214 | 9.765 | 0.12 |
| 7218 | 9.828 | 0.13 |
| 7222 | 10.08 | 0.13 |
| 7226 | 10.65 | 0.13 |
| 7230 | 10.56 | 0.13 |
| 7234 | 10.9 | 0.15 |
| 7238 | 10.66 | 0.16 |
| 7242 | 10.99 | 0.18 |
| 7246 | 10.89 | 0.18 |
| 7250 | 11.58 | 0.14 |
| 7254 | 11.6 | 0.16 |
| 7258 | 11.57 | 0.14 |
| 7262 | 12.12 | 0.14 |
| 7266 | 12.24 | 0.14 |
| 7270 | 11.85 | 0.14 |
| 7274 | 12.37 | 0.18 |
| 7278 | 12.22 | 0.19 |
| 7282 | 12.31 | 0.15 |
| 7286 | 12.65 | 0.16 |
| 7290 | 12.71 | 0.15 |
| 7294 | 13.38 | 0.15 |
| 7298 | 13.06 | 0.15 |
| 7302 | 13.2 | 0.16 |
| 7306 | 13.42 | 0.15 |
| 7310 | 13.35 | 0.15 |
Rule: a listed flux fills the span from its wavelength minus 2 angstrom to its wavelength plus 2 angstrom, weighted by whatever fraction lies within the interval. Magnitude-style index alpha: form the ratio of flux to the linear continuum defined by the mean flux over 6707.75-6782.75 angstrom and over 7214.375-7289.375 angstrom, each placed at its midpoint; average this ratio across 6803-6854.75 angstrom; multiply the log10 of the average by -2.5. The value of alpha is 0.077 mag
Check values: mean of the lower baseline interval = 7.22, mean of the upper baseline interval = 11.4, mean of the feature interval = 7.36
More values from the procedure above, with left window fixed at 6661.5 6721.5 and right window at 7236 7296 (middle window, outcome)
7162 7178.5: 0.272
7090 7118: 0.178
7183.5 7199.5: 0.187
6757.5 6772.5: 0.133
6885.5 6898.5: 0.132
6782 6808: 0.197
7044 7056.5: -0.246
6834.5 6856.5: 0.183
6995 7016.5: -0.161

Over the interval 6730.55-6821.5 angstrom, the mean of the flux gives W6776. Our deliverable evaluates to 7.21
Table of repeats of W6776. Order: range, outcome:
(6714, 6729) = 6.86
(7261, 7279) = 12.2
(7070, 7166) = 8.97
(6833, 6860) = 7.42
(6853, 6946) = 8.43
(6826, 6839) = 7.41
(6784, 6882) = 7.33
